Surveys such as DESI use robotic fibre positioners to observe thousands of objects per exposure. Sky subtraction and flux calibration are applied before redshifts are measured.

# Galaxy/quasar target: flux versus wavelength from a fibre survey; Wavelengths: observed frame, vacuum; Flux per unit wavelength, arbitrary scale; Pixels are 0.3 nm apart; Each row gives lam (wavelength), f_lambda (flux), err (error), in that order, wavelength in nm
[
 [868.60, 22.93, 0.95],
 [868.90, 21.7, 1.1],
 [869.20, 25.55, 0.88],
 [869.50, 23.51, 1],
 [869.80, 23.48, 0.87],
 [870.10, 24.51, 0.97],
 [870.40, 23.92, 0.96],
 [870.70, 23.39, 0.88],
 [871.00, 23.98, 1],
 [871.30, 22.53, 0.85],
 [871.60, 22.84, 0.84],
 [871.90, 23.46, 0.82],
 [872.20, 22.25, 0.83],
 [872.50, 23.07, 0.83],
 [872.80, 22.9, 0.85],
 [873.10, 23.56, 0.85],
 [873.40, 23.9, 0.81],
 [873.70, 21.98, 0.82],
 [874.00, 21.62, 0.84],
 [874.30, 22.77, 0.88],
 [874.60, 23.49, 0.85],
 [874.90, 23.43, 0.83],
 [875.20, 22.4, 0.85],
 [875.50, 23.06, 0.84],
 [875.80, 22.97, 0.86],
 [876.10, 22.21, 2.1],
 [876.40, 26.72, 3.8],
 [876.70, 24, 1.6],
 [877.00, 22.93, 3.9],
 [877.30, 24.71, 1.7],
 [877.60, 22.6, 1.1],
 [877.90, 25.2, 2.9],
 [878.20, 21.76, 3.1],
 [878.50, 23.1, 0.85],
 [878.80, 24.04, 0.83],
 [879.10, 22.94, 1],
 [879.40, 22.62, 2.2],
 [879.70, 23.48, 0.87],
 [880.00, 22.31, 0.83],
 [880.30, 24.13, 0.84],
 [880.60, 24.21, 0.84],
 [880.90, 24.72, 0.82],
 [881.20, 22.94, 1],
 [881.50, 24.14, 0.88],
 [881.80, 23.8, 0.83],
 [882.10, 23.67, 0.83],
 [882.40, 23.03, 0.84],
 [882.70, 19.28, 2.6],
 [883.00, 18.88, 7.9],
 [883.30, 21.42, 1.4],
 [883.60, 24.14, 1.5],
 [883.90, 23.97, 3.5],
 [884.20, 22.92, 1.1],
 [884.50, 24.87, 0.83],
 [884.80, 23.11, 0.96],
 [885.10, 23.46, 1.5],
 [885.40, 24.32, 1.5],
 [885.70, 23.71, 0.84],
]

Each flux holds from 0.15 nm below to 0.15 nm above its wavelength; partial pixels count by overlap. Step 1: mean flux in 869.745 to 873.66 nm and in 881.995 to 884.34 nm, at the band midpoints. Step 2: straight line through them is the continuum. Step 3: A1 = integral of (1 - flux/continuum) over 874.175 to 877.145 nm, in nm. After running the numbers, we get -0.06 nm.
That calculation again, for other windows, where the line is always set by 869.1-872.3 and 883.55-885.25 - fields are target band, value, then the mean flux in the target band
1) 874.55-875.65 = 0.03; 23.1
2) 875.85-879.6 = 0.02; 23.6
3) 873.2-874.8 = 0.05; 22.8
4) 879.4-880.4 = 0.02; 23.2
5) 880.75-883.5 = 0.14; 22.5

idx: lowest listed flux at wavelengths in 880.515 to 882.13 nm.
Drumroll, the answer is 22.94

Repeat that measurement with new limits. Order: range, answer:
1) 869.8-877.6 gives 21.62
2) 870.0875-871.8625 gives 22.53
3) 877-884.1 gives 18.88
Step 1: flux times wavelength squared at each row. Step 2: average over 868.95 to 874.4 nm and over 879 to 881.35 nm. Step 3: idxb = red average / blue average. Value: 1.0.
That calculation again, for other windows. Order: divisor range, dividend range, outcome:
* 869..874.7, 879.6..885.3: 1.02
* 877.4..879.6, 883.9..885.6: 1.04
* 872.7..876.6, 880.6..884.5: 1.01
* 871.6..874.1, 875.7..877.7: 1.05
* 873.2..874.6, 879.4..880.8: 1.05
